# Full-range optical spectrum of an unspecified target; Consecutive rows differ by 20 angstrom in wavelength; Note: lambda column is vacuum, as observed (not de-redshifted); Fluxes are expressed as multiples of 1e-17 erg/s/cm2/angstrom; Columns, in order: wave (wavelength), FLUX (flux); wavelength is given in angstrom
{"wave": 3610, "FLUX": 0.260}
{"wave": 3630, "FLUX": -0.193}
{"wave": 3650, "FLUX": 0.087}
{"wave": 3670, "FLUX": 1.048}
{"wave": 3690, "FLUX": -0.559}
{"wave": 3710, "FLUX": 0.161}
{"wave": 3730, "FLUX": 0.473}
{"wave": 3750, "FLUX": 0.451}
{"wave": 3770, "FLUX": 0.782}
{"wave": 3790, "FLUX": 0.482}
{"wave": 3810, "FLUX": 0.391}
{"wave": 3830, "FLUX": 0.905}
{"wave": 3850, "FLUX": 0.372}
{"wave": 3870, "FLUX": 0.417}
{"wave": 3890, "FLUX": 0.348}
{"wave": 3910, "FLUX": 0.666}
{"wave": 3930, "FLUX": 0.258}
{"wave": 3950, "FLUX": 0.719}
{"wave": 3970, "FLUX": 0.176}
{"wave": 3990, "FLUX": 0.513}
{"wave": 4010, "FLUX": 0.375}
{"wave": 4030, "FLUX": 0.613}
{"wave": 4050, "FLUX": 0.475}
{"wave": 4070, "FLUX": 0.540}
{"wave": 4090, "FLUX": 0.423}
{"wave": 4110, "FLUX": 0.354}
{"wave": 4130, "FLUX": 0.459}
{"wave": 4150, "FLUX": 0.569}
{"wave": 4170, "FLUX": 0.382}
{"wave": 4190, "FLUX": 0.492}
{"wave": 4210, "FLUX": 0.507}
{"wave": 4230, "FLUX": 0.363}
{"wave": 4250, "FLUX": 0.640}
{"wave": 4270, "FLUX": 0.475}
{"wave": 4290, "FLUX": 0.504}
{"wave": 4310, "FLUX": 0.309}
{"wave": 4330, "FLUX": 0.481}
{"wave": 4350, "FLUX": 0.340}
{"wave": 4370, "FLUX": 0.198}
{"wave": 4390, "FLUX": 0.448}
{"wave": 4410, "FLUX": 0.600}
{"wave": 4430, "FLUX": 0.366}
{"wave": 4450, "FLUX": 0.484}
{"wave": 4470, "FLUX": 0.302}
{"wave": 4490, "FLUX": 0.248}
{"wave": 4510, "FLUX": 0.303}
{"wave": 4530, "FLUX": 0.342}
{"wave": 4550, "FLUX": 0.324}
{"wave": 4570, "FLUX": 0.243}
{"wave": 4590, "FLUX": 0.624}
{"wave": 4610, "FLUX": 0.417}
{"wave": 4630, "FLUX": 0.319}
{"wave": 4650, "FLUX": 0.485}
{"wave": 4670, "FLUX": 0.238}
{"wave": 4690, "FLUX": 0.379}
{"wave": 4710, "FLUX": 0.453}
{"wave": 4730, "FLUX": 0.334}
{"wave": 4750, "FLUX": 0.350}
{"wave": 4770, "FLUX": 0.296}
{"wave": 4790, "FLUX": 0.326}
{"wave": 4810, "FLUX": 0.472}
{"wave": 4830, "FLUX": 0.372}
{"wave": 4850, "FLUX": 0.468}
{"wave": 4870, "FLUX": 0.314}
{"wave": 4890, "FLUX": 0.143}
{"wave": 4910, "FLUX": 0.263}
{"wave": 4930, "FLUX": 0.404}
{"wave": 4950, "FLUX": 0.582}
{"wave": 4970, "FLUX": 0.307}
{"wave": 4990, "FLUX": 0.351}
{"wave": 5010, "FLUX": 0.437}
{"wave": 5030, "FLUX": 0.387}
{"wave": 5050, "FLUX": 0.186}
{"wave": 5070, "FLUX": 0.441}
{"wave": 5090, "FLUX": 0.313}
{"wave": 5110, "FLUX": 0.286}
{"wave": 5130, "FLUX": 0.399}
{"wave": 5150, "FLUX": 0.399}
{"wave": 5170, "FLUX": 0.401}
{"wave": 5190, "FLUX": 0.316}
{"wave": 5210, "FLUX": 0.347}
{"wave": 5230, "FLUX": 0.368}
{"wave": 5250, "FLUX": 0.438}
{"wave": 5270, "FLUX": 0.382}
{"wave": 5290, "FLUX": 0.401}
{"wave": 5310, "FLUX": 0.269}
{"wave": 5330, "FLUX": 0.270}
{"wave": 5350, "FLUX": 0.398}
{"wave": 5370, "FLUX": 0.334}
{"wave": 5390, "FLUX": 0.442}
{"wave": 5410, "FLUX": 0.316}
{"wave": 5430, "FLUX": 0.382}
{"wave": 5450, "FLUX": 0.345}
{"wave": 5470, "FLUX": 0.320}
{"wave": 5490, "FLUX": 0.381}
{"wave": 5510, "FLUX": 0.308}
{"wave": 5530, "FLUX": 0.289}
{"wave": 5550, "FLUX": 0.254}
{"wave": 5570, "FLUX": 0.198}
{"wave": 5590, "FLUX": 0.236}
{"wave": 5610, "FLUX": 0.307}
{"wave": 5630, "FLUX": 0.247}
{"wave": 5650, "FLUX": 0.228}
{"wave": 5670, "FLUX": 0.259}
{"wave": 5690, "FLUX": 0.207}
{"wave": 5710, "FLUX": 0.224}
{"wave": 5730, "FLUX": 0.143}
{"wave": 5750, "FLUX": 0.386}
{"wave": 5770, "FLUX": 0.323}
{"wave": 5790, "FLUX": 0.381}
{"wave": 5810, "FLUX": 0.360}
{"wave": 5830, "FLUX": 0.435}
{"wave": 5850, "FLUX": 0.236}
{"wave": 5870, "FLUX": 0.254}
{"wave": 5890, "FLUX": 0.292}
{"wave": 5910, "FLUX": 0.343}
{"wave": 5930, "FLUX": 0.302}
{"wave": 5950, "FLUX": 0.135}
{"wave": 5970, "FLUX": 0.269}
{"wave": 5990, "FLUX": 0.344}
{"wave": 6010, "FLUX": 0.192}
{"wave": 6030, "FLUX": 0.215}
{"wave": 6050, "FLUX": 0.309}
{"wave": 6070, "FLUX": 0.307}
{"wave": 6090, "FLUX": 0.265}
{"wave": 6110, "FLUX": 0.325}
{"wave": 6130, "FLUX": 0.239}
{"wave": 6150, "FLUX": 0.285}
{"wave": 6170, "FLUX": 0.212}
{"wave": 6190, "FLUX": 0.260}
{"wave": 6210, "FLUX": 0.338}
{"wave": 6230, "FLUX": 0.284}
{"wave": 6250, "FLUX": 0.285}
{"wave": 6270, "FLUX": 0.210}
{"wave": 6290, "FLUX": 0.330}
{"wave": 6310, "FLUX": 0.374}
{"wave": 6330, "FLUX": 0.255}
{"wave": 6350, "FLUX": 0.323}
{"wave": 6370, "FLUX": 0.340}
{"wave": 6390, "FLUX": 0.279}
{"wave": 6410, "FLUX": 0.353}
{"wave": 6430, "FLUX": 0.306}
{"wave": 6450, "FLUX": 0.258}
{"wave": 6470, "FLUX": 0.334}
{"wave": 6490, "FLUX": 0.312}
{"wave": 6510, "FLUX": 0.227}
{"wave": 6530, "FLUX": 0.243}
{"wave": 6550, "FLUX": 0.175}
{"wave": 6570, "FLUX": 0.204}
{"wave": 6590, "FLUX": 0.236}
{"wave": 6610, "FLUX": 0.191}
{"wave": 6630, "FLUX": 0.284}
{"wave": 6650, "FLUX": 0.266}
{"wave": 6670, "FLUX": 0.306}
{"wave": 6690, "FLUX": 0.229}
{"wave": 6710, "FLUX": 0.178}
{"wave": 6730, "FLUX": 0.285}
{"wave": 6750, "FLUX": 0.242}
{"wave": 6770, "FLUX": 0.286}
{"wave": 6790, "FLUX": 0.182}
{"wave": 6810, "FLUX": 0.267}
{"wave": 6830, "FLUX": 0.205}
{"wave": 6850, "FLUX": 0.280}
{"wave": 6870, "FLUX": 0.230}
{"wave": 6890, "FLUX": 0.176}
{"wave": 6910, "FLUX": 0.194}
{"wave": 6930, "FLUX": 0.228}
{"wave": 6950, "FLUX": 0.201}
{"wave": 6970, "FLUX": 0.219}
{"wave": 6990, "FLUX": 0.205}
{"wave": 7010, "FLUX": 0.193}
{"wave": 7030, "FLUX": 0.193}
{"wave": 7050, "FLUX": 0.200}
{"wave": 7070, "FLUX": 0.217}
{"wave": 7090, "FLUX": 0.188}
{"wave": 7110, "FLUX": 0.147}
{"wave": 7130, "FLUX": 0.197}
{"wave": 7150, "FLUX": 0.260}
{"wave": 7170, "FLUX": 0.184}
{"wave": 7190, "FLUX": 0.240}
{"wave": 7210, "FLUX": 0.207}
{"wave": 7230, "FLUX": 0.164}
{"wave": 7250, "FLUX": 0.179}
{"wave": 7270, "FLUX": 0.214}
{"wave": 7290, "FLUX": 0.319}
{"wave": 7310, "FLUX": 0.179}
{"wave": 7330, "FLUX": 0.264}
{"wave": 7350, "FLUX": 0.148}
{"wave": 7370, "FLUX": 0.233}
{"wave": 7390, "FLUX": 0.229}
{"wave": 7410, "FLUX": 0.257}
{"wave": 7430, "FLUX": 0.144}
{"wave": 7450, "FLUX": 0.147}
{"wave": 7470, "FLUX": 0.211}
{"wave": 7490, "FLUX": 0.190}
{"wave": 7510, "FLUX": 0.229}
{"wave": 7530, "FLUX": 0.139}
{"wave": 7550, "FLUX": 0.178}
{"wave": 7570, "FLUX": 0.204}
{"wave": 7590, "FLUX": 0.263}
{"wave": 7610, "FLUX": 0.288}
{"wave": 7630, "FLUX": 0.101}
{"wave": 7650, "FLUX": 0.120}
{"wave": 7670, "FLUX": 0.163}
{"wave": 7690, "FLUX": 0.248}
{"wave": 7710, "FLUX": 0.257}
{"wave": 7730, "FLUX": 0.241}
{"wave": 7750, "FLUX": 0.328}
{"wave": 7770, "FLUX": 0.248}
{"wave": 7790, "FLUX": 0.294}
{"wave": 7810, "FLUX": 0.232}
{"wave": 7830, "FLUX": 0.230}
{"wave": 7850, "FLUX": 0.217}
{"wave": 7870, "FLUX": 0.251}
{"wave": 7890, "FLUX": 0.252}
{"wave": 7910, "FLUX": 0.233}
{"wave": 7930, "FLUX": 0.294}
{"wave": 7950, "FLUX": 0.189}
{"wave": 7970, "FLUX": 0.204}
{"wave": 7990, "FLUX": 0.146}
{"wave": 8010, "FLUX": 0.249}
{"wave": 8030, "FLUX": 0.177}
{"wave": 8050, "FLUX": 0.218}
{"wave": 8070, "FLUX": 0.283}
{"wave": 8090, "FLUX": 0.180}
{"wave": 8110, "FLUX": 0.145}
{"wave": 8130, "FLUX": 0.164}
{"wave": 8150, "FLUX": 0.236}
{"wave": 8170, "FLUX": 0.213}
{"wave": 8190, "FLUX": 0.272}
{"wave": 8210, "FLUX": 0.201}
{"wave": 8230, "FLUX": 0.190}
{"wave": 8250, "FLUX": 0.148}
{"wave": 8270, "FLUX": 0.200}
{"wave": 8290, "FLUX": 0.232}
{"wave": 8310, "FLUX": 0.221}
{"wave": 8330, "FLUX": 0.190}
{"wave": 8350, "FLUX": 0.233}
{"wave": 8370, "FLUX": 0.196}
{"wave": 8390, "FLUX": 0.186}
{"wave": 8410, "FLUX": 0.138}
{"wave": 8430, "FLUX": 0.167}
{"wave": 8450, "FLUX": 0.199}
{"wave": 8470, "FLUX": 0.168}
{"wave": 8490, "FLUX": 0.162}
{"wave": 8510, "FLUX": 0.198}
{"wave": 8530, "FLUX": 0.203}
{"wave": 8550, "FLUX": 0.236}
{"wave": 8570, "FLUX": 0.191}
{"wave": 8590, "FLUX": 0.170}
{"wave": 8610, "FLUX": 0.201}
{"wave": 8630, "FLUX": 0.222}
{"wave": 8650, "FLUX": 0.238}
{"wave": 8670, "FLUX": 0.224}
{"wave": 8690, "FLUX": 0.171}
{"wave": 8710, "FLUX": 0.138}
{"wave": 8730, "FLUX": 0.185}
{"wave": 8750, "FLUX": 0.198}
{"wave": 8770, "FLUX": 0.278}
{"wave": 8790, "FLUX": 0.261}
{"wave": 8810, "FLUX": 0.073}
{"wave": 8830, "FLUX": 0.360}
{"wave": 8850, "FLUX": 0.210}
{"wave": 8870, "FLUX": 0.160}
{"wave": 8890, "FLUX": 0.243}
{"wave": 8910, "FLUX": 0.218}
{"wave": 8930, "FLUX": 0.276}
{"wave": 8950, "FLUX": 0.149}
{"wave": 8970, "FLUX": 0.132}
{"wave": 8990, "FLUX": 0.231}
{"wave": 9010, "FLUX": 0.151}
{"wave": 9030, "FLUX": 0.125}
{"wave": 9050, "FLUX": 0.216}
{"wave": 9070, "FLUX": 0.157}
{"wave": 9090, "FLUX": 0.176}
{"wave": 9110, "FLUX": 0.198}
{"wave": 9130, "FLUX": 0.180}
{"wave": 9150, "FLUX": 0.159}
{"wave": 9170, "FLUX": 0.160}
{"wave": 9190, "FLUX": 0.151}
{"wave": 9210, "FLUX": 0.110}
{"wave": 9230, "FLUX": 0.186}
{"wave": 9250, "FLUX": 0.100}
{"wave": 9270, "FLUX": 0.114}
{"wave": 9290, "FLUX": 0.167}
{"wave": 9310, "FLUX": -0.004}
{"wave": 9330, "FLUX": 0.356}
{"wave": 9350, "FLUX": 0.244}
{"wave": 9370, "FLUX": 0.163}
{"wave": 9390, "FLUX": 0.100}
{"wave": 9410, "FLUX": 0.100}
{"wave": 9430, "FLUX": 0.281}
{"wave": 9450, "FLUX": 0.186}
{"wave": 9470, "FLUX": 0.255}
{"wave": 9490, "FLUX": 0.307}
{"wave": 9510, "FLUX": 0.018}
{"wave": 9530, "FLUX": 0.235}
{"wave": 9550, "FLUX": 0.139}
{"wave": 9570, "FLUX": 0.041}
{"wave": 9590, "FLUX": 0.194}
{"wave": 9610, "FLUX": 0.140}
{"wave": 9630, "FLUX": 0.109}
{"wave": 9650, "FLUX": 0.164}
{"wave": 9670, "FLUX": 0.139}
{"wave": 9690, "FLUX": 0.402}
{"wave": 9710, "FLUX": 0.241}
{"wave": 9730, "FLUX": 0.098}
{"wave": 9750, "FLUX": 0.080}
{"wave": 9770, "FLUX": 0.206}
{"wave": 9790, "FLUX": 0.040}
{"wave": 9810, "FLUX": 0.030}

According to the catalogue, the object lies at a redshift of 1.36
